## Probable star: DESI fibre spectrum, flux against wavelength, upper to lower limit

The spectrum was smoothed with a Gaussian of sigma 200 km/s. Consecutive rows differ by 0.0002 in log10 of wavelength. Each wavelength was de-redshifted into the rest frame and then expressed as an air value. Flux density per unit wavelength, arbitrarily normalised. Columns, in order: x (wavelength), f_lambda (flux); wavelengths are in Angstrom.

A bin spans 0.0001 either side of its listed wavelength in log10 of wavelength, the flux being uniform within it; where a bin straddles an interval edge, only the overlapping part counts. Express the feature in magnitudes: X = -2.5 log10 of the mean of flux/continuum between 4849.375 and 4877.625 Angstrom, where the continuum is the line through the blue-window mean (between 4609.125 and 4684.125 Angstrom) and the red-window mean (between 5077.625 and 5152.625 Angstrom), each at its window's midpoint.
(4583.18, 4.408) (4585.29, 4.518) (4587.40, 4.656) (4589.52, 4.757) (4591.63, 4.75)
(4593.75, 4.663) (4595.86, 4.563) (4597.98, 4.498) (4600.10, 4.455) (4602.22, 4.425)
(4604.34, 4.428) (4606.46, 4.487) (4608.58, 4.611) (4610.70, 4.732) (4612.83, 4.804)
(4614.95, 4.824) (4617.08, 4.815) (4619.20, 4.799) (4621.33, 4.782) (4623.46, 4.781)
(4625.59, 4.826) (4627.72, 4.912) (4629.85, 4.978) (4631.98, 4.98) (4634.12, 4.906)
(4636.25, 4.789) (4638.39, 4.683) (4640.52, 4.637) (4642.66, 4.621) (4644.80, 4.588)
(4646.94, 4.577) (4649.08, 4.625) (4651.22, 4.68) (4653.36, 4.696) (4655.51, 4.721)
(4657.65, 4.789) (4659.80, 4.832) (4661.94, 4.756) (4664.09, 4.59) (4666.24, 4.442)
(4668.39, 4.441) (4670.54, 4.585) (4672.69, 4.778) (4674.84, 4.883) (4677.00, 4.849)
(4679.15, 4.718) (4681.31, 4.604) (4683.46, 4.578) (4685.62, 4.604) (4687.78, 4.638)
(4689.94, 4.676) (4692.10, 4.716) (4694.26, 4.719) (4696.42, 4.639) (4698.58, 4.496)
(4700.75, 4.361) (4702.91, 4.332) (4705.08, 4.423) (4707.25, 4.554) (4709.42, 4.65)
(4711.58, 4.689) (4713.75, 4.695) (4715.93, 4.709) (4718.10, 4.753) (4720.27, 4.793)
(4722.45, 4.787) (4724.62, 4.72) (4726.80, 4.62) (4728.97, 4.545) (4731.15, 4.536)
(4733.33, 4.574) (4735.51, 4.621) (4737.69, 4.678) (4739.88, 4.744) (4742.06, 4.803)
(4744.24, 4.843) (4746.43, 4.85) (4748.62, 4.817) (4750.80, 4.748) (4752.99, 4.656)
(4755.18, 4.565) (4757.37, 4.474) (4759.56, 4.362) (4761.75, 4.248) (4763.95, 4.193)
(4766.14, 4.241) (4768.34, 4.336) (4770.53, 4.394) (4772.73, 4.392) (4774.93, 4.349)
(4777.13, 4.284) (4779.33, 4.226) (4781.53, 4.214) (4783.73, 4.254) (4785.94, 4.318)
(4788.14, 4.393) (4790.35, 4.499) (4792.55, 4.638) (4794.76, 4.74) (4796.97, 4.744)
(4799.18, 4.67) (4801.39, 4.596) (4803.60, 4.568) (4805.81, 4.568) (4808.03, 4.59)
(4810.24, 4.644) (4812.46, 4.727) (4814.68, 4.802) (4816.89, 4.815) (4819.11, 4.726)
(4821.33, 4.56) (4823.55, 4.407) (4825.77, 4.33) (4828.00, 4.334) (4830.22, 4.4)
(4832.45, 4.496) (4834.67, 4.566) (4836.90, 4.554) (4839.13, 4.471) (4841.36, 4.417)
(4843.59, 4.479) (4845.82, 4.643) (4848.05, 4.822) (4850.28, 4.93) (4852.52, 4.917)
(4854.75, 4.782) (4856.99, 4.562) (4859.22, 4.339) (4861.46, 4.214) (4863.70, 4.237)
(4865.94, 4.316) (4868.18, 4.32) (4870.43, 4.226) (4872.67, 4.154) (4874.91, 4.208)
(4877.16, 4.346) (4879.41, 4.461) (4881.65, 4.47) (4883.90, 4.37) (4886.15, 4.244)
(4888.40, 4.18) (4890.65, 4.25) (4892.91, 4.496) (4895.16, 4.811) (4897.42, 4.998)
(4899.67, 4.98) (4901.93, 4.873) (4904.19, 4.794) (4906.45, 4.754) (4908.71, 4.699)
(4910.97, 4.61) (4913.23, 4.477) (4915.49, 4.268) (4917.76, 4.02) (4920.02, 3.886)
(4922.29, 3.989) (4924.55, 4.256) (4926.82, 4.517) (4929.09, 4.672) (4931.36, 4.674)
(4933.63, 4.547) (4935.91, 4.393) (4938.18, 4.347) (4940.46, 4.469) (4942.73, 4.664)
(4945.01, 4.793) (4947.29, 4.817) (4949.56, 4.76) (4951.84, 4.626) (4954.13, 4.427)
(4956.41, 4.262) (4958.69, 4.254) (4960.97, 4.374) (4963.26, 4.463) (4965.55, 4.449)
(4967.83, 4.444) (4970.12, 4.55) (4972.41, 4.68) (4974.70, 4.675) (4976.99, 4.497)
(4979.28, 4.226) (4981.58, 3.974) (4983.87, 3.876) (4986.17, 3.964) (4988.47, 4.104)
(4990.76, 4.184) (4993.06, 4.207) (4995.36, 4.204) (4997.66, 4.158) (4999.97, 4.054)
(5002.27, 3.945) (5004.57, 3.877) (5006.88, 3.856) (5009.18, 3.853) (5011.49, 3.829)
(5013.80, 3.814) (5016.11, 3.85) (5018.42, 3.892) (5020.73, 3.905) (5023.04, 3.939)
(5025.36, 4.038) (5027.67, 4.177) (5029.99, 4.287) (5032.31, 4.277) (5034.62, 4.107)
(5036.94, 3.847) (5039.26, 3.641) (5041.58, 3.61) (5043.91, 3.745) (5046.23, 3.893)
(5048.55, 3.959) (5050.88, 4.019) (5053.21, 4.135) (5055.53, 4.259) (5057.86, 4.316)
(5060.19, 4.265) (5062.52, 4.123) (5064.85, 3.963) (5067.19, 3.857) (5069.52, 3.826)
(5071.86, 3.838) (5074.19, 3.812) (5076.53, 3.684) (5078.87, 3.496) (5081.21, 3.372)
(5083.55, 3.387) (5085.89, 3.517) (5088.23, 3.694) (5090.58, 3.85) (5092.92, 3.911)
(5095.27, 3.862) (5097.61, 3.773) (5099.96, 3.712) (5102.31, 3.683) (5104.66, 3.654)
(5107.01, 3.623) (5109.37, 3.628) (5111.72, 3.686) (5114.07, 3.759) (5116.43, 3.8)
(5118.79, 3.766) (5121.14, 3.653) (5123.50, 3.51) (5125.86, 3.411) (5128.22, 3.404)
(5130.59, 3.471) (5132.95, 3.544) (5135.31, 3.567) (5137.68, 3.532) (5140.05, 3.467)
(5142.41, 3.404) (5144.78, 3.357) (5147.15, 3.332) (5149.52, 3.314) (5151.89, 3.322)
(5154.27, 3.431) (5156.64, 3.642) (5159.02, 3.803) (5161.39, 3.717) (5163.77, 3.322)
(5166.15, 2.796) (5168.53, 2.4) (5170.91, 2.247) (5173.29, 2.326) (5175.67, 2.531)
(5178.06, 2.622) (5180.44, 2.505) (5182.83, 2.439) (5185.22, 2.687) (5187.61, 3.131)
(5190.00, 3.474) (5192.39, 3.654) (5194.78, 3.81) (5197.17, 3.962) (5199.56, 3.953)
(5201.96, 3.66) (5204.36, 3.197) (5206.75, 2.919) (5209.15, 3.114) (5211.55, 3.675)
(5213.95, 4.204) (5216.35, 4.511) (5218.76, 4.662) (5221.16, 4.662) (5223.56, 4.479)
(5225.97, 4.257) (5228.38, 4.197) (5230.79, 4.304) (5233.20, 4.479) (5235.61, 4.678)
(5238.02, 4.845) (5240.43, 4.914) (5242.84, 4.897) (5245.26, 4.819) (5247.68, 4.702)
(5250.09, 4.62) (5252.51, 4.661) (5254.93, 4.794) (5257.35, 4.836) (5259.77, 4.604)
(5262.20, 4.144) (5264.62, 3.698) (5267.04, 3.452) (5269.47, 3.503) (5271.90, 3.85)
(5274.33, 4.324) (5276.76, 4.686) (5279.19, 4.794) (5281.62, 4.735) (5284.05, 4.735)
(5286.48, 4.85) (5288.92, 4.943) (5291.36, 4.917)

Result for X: -0.057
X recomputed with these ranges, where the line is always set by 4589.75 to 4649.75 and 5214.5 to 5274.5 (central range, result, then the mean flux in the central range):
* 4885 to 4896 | 0.05 mag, 4.38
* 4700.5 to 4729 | 0.01 mag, 4.63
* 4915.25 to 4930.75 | 0.08 mag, 4.24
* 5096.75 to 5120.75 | 0.21 mag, 3.71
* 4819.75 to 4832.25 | 0.05 mag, 4.42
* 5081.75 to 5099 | 0.21 mag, 3.7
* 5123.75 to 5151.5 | 0.29 mag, 3.44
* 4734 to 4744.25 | -0.02 mag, 4.72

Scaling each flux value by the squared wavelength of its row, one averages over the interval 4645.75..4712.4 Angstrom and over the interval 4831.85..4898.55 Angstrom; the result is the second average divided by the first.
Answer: 1.0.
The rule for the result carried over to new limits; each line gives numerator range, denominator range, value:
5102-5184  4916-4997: 0.81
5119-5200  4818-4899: 0.82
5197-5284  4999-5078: 1.17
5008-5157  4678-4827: 0.94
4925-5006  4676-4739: 1.05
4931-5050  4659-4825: 1.01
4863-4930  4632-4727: 1.04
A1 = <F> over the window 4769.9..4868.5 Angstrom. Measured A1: 4.52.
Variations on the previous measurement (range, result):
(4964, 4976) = 4.56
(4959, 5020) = 4.15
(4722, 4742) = 4.65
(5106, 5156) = 3.52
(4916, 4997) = 4.38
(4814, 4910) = 4.53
